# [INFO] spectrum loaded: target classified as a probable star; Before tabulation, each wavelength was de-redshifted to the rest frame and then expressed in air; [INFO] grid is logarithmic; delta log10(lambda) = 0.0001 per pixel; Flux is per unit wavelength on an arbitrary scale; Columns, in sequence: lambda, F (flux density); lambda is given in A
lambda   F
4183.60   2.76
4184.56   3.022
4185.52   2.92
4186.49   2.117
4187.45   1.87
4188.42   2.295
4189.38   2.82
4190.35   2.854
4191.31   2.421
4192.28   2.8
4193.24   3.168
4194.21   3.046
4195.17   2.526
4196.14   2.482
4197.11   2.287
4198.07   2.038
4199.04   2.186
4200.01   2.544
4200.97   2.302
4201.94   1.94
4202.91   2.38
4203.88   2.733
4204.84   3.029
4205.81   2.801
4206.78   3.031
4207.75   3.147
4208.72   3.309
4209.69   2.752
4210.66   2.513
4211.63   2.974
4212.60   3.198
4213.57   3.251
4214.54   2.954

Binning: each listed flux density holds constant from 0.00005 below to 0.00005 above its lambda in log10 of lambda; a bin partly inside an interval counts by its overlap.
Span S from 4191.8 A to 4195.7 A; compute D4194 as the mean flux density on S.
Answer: 2.88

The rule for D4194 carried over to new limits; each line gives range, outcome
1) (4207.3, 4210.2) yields 3.06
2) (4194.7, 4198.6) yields 2.33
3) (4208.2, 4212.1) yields 2.89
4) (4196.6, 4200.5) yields 2.27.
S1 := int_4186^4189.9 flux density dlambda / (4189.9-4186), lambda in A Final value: 2.28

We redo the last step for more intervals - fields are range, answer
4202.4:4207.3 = 2.79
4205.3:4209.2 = 3.07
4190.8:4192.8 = 2.63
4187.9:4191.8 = 2.59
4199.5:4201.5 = 2.41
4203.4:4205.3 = 2.89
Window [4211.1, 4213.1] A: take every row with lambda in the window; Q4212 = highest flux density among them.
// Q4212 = 3.198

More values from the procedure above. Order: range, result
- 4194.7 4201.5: 2.544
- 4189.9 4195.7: 3.168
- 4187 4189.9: 2.82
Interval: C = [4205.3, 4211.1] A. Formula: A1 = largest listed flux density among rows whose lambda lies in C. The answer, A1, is 3.309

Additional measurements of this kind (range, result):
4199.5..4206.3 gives 3.029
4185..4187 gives 2.92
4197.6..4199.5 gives 2.186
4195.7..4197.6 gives 2.482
